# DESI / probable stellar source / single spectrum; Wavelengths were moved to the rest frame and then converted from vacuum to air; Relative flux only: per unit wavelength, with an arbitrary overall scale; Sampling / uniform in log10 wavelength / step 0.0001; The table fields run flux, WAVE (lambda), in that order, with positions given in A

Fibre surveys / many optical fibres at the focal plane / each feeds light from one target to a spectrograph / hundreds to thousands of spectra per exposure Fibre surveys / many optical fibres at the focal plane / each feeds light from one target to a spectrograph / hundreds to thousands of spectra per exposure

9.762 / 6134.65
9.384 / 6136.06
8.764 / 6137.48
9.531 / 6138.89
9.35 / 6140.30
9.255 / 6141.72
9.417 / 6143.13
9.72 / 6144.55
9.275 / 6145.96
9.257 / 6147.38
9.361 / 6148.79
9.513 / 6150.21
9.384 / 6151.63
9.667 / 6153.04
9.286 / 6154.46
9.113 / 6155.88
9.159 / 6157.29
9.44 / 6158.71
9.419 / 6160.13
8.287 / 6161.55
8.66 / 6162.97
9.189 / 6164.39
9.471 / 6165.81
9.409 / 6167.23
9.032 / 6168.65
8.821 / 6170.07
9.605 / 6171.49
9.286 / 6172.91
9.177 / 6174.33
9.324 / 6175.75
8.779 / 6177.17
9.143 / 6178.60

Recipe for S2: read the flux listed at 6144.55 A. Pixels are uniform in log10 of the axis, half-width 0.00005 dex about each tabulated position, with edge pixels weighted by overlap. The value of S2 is 9.72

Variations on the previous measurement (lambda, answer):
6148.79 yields 9.361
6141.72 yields 9.255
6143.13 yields 9.417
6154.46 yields 9.286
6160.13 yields 9.419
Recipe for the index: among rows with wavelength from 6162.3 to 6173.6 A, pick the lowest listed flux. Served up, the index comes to 8.66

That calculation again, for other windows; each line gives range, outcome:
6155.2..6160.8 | 9.113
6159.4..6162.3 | 8.287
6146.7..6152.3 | 9.257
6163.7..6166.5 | 9.189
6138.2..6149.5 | 9.255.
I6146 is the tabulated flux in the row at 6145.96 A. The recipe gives 9.275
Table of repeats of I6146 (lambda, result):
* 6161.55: 8.287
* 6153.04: 9.667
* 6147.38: 9.257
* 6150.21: 9.513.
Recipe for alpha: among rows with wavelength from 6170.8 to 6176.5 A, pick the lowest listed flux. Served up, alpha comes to 9.177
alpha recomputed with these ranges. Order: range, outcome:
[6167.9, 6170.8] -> 8.821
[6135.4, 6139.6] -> 8.764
